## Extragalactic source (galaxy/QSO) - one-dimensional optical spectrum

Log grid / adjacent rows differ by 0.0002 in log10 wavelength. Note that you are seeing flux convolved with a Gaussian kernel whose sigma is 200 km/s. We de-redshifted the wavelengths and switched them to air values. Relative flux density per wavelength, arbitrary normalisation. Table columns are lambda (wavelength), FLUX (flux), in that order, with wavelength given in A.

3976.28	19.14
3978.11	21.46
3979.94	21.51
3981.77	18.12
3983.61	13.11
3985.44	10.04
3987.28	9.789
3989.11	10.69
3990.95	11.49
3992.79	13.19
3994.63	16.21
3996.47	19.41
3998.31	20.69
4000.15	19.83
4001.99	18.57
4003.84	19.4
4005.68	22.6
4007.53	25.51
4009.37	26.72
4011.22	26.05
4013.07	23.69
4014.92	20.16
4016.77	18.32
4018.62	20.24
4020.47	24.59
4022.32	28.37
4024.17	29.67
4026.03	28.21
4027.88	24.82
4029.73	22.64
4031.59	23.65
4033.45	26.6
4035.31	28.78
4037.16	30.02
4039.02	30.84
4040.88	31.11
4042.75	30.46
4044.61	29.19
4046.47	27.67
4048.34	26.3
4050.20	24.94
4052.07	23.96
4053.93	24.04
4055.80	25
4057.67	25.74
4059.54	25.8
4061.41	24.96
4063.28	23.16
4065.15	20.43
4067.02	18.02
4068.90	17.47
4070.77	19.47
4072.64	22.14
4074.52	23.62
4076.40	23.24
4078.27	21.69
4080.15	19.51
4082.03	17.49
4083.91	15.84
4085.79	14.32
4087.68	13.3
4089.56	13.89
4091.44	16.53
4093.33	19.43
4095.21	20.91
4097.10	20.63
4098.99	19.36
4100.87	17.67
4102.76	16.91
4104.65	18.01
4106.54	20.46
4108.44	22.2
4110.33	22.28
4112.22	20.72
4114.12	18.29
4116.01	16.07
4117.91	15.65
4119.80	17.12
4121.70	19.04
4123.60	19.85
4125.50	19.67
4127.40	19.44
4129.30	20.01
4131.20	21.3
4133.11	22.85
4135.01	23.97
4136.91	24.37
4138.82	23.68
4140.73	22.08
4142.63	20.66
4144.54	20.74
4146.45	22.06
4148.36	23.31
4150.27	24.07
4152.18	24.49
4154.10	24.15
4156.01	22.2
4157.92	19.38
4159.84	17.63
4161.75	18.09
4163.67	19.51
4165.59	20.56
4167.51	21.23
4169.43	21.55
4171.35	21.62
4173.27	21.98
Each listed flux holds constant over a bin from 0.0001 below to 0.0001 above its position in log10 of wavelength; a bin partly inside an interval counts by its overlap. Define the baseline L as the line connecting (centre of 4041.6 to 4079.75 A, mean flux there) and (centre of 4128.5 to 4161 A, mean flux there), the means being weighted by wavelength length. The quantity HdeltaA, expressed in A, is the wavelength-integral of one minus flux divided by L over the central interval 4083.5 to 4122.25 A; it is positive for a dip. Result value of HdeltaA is 8.3 A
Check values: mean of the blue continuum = 23.8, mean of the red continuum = 22.2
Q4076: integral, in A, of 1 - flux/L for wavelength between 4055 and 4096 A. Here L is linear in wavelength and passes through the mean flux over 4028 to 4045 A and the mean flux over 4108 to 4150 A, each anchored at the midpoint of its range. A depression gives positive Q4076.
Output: 8.1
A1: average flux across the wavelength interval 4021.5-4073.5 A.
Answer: 25.5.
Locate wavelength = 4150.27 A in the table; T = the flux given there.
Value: 24.07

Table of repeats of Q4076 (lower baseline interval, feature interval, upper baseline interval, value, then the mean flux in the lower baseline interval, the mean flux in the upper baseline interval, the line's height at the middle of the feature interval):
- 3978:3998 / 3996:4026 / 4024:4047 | -2.5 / 14.9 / 27.9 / 21.2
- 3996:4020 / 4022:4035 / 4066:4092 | -3.5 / 21.7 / 18.4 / 20.8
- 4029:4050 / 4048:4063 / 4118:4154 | 1.0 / 27.9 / 21.5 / 26.8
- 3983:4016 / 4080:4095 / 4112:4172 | 2.6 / 18.2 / 20.8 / 19.8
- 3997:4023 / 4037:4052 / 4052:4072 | -4.0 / 22.4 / 22.5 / 22.5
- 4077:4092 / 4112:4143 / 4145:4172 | -1.2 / 16.7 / 21.4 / 19.4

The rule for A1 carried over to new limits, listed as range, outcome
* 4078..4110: 18.1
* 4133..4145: 22.7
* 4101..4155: 20.8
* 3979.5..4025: 19.5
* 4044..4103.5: 21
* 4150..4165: 21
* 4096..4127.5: 19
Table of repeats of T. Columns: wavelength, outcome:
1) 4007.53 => 25.51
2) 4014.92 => 20.16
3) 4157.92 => 19.38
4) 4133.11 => 22.85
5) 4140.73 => 22.08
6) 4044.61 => 29.19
